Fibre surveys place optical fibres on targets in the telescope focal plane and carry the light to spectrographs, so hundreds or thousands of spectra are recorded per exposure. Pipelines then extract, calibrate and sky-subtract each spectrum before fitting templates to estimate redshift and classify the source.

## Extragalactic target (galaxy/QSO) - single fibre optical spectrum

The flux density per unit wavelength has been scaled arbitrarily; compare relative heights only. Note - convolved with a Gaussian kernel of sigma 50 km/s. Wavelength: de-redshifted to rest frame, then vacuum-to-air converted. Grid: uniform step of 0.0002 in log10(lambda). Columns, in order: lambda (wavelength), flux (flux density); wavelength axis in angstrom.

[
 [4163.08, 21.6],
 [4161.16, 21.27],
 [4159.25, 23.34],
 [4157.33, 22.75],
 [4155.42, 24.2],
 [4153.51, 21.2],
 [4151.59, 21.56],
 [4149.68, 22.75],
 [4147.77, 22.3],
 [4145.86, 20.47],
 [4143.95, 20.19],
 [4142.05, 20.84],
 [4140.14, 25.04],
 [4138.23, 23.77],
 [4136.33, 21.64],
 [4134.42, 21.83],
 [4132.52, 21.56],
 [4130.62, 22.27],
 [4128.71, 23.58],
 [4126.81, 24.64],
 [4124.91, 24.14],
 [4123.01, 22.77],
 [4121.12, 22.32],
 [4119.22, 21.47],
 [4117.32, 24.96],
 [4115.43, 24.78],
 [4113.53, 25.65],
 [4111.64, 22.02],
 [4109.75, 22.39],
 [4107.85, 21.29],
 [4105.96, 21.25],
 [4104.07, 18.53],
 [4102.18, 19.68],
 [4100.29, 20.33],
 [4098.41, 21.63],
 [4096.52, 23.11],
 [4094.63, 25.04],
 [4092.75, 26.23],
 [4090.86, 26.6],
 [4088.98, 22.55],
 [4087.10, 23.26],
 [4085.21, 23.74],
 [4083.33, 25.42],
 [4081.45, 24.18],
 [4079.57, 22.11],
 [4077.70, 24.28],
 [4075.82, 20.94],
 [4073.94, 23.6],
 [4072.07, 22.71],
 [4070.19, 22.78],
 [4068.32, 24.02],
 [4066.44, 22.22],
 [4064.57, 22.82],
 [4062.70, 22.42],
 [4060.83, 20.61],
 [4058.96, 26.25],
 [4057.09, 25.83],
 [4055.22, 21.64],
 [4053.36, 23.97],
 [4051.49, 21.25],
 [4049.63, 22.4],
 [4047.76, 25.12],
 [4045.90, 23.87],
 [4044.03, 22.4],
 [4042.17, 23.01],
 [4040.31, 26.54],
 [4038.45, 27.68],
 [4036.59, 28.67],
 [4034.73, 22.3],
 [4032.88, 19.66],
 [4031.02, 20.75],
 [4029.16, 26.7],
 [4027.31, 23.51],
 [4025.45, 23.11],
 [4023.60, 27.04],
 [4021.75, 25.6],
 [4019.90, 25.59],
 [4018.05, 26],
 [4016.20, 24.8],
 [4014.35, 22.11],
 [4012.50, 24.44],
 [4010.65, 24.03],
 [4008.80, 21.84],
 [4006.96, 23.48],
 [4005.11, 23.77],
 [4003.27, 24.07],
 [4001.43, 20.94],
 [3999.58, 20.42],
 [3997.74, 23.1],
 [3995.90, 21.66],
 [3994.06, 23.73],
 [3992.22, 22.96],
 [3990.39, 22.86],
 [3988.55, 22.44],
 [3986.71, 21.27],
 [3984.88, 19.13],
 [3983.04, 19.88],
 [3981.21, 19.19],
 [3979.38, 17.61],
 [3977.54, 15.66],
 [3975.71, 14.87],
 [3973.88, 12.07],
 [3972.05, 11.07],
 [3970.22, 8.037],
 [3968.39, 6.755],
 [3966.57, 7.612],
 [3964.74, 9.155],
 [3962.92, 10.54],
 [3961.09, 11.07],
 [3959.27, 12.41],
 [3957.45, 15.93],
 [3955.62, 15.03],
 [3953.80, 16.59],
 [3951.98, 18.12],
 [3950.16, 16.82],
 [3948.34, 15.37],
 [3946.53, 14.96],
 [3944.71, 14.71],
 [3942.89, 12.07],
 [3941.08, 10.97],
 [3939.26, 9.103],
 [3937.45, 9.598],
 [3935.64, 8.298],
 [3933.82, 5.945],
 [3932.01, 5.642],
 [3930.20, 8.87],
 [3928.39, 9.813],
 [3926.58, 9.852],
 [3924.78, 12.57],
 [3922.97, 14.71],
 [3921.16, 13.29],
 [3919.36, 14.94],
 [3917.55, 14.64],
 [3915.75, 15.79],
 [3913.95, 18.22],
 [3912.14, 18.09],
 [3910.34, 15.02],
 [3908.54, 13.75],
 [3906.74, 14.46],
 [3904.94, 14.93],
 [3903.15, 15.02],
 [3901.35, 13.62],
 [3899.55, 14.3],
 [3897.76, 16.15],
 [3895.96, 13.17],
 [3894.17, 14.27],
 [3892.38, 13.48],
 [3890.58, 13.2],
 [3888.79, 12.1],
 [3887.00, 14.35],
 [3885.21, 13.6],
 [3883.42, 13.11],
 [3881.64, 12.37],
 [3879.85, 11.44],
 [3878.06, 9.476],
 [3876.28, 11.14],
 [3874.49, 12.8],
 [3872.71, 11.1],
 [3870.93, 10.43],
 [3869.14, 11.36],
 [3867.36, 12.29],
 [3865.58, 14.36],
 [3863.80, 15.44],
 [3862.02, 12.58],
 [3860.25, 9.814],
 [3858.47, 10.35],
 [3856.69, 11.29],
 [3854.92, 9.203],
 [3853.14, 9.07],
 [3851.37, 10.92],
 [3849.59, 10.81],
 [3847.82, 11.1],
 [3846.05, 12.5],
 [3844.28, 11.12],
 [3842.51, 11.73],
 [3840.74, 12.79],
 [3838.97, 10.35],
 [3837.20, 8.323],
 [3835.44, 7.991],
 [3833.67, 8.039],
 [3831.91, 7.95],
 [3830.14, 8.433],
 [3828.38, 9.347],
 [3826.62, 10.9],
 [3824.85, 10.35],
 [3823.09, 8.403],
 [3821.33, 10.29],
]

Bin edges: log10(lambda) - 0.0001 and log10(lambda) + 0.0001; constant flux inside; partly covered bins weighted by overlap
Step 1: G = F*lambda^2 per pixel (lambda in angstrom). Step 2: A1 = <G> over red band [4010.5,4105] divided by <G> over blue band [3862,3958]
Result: 1.93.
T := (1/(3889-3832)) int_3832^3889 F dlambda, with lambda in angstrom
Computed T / 11.3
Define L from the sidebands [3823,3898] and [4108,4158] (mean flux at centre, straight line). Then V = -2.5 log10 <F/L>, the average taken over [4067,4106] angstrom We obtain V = -0.111 mag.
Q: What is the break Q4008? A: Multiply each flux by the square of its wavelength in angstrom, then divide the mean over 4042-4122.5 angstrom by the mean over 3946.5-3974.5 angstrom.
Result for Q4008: 1.96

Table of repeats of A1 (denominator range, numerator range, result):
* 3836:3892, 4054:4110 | 2.20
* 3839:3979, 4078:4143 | 2.04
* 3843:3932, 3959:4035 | 1.64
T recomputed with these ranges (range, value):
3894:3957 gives 13.4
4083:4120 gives 23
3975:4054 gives 22.8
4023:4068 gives 23.7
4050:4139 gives 23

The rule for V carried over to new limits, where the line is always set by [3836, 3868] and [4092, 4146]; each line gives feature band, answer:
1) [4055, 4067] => -0.16 mag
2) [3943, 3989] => 0.11 mag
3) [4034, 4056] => -0.23 mag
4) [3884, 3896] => -0.05 mag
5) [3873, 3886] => 0.05 mag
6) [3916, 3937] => 0.30 mag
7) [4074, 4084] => -0.12 mag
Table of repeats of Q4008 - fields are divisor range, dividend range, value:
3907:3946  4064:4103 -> 2.05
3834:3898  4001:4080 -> 2.20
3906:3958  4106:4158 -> 1.90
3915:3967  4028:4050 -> 2.07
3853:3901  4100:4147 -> 2.04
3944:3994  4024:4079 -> 1.59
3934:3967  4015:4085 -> 1.98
